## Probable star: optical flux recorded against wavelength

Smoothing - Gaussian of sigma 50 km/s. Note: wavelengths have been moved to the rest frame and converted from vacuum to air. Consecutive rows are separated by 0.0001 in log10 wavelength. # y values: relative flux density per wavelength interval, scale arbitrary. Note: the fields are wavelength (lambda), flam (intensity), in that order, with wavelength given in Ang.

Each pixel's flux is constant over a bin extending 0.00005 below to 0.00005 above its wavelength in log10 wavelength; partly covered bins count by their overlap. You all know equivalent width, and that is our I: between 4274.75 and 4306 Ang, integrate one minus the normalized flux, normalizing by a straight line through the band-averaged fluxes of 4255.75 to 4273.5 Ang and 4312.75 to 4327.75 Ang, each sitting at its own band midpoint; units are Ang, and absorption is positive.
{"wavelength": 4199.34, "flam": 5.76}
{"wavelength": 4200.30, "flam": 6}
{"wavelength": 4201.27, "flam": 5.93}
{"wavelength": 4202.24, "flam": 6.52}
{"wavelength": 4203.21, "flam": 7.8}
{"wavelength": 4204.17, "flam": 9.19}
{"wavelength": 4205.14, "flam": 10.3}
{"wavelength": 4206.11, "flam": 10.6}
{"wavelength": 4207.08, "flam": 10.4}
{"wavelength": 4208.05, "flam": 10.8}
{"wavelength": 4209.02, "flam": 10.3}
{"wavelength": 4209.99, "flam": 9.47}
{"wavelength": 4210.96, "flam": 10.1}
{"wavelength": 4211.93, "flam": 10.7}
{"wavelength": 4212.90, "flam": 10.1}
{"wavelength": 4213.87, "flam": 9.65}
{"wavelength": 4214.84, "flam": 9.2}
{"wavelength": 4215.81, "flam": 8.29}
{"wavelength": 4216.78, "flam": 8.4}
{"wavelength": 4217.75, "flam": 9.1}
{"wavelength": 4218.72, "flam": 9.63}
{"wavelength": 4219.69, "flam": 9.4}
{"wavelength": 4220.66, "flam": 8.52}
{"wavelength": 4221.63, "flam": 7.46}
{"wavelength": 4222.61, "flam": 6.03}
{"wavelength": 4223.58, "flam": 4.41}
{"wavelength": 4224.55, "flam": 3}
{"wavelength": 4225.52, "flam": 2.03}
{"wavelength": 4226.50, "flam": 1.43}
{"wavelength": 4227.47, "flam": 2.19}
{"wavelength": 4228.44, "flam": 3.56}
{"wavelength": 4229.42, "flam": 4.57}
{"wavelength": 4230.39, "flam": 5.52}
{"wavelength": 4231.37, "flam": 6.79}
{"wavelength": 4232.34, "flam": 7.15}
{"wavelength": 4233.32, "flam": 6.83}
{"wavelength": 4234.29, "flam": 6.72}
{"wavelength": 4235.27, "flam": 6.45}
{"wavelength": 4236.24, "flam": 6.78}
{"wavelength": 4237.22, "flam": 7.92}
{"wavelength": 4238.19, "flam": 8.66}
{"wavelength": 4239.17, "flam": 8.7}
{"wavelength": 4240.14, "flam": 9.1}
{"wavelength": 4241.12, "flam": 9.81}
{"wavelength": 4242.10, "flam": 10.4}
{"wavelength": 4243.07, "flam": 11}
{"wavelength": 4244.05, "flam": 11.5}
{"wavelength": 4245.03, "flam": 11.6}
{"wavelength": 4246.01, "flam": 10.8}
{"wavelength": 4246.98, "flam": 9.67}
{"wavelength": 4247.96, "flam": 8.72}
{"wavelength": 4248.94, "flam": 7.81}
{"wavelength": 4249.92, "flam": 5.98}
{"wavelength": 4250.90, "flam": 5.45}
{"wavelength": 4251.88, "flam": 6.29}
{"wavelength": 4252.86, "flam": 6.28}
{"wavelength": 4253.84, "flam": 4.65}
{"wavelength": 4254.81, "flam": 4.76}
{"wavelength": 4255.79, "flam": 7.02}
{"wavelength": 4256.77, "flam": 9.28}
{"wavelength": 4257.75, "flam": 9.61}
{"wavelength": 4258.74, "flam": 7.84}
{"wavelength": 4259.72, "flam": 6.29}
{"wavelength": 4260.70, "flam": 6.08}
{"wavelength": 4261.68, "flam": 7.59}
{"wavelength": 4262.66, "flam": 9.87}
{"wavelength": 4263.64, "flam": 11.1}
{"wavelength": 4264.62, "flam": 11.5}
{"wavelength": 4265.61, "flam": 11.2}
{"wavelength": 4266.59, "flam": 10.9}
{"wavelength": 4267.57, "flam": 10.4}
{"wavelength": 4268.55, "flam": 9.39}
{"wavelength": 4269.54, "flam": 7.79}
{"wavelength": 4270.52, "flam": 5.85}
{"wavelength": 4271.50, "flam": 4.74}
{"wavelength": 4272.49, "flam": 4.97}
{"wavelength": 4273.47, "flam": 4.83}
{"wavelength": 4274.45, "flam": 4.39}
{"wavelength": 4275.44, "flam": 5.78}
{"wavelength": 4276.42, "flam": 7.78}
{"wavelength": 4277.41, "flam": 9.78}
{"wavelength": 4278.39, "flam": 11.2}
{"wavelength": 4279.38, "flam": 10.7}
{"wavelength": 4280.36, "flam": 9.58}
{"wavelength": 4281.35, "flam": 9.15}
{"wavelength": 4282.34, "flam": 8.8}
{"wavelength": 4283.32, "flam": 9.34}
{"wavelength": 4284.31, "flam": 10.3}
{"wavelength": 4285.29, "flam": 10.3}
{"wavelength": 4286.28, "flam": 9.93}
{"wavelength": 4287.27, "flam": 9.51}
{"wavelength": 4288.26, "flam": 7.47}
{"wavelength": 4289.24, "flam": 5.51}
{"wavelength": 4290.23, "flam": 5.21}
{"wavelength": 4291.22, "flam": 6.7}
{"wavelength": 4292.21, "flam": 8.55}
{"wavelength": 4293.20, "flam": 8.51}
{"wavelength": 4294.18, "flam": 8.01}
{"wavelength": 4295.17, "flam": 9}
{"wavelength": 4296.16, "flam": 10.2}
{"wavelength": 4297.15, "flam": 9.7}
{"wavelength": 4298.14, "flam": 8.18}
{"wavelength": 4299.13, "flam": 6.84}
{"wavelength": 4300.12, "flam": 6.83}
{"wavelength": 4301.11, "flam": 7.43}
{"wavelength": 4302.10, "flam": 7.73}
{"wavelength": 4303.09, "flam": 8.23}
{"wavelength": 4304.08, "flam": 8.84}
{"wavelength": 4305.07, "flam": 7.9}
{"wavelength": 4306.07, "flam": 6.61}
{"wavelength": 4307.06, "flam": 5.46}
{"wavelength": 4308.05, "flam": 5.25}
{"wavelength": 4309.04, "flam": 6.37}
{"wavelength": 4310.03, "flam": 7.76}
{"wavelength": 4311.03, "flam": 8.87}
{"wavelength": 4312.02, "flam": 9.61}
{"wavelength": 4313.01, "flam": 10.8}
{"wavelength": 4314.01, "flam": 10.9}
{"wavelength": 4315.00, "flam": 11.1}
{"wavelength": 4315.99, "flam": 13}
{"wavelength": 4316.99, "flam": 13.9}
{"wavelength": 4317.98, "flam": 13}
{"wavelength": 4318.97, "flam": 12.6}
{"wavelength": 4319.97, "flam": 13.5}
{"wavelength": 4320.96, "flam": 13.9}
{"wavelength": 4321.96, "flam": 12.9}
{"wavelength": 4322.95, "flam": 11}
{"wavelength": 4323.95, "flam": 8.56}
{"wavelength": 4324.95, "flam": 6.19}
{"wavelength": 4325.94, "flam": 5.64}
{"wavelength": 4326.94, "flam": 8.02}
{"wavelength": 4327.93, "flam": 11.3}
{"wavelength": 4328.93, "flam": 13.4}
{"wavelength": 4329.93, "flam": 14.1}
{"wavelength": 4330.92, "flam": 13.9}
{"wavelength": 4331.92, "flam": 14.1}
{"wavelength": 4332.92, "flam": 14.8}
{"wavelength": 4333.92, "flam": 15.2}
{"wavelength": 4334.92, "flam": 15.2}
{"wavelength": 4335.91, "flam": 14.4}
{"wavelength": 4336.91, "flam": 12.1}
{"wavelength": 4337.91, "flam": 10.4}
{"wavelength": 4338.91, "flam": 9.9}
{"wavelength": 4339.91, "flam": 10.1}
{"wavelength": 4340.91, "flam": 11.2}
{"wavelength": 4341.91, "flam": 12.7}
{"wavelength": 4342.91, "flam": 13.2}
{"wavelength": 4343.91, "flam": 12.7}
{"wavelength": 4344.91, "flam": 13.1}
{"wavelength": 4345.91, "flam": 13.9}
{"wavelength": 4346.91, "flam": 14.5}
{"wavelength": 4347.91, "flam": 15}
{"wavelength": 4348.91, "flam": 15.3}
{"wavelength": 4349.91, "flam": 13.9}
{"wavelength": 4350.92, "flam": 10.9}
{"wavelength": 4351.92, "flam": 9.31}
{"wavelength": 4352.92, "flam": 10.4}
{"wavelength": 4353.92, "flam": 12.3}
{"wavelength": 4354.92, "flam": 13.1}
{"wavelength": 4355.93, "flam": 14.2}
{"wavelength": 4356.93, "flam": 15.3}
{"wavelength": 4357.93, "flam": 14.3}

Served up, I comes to 3.62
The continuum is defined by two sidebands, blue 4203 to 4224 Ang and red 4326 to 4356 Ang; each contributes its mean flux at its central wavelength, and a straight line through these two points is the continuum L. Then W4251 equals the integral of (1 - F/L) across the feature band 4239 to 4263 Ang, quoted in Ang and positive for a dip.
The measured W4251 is 4.5 Ang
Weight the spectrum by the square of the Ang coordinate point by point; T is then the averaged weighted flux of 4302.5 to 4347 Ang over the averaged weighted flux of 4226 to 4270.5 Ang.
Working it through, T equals 1.5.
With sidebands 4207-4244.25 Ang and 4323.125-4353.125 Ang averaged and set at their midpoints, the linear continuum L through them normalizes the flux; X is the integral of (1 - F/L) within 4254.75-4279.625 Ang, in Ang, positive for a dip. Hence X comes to 3.1 Ang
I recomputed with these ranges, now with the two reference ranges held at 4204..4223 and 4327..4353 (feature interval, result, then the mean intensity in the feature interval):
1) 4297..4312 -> 5.54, 7.48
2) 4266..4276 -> 3.65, 6.96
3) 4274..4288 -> 2.76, 9.02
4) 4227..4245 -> 4.50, 7.54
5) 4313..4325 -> 0.38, 11.9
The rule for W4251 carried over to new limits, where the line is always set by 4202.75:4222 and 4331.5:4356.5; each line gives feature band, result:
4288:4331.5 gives 9.9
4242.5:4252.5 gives 1.5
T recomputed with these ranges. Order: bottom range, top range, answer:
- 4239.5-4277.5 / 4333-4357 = 1.64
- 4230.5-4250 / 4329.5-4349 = 1.61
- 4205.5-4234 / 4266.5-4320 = 1.20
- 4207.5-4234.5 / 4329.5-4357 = 1.91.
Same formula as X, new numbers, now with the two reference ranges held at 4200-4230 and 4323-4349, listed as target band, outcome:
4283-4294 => 2.22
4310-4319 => 0.11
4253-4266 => 1.63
